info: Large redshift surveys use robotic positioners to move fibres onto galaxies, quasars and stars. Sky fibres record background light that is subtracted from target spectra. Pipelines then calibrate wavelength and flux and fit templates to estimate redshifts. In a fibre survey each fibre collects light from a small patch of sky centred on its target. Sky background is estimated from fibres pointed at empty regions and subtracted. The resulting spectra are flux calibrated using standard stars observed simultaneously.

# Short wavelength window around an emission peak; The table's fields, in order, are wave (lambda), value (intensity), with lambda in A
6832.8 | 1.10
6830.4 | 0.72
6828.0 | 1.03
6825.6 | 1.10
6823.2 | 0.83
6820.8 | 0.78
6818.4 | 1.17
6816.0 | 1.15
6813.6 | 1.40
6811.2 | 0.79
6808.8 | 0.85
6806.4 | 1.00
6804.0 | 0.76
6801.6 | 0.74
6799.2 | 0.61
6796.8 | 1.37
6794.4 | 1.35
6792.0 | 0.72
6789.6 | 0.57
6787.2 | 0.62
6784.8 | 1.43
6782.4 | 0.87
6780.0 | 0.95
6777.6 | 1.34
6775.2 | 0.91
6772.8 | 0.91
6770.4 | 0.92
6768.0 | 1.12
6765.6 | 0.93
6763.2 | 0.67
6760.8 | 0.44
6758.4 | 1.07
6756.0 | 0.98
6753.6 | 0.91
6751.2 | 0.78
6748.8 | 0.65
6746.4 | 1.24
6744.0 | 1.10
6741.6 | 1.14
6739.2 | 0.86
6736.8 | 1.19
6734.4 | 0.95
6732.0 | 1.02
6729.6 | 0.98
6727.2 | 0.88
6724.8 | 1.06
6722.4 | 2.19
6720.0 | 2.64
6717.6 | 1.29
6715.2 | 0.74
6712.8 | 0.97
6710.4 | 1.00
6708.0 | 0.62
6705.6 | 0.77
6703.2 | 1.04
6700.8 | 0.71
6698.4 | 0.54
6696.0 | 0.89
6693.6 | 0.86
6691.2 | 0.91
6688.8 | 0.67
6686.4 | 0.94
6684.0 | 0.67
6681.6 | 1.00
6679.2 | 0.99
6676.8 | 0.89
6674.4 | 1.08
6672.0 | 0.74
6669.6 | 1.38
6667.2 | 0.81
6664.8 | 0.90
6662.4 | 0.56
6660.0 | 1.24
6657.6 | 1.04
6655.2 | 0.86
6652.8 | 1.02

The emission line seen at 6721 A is H-beta 4861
